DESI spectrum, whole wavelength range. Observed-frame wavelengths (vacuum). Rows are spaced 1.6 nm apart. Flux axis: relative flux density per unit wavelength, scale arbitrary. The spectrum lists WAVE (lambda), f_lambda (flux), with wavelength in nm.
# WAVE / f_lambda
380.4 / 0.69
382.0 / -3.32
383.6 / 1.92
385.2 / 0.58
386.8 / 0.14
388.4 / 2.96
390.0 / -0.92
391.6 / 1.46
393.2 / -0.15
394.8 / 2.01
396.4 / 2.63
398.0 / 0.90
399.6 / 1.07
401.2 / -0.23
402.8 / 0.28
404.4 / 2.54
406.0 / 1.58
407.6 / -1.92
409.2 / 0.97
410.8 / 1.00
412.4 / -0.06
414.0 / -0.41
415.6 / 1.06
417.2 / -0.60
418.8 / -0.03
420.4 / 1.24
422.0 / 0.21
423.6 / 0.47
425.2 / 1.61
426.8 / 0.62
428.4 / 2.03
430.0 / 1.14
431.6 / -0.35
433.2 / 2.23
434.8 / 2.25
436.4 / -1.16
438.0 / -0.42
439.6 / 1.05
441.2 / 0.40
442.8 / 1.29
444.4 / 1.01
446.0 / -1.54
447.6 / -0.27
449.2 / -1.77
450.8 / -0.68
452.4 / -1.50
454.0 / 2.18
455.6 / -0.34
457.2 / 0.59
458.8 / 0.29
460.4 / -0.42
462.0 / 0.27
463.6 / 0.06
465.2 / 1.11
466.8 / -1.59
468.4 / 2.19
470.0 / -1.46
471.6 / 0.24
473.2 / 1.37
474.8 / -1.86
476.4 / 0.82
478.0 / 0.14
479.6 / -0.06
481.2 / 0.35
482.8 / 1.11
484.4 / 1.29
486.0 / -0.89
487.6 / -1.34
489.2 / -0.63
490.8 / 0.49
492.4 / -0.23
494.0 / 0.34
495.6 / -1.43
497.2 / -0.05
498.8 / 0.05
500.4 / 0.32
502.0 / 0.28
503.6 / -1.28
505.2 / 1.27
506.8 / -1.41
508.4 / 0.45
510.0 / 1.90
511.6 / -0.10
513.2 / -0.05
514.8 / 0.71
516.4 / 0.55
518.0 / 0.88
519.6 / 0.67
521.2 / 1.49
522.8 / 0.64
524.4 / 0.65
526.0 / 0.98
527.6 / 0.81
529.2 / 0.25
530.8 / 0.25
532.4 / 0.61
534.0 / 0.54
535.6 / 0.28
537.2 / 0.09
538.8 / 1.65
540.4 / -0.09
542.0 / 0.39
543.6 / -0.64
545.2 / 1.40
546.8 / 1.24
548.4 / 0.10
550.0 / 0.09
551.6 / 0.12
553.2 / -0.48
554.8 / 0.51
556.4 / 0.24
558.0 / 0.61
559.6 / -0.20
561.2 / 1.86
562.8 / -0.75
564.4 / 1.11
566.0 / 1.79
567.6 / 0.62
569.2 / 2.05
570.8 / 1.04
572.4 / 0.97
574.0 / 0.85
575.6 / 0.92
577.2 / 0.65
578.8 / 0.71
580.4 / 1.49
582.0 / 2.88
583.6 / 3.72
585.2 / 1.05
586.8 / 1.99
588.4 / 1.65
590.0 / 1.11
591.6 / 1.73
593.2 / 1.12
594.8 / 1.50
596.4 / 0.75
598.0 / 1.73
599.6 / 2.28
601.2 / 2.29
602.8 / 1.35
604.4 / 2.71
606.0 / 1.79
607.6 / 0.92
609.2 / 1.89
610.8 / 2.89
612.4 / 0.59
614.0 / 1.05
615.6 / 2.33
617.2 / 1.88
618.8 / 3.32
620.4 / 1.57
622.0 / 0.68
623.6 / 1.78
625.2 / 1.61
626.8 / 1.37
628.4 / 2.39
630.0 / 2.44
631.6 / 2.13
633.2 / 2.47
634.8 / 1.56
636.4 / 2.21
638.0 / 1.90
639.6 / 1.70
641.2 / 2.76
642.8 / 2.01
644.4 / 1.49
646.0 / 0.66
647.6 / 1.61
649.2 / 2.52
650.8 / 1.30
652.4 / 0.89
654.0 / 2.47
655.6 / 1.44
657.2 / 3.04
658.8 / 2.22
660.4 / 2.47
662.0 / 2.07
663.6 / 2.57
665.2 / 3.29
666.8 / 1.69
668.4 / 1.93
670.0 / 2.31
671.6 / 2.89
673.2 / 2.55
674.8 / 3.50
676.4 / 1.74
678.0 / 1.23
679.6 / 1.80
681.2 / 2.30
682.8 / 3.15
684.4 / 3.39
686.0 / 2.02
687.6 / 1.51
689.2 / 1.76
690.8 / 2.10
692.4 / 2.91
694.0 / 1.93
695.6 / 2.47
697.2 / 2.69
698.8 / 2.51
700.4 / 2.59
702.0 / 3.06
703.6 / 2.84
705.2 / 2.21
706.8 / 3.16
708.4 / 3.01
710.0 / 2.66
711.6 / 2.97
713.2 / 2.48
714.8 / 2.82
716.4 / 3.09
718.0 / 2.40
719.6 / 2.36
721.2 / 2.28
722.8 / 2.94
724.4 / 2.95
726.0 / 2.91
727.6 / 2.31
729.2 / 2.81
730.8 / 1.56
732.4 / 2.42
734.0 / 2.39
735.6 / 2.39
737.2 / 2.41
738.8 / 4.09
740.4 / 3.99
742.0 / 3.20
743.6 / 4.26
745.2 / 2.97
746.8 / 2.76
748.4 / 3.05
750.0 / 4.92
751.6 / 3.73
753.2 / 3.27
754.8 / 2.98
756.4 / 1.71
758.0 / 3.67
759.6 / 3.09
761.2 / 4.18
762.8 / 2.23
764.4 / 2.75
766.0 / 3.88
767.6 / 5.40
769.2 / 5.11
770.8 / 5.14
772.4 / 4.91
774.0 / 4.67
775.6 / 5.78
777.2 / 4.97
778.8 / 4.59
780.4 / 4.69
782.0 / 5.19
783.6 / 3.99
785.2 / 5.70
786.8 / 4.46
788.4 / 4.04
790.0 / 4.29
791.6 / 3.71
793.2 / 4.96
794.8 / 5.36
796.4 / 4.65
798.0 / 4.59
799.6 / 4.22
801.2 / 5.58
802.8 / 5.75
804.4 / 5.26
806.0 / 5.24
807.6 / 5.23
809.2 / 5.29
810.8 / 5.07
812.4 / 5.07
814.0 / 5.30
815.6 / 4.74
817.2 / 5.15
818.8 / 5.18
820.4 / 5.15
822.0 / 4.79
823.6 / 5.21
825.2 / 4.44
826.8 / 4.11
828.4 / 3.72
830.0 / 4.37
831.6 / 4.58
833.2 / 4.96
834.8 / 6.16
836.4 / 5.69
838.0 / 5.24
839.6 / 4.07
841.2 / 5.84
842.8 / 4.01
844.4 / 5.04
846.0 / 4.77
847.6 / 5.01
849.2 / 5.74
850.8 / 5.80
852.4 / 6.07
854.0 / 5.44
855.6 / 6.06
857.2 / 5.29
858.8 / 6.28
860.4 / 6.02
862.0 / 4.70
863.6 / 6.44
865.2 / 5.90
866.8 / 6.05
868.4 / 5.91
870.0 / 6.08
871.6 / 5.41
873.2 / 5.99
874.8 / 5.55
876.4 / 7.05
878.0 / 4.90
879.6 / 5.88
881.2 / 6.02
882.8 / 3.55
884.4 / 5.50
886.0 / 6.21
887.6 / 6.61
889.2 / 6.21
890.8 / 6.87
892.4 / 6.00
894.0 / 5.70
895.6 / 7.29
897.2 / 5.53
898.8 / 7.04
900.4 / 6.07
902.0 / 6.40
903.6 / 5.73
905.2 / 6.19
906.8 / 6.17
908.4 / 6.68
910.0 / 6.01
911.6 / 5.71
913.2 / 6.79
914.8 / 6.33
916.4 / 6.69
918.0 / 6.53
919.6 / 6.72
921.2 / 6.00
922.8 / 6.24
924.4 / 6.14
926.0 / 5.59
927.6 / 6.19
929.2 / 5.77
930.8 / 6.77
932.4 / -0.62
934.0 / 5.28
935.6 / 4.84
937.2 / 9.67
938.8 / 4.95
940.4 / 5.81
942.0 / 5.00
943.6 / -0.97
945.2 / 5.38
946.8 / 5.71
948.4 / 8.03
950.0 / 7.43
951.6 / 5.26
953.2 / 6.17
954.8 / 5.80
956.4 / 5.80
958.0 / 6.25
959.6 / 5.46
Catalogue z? 0.92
